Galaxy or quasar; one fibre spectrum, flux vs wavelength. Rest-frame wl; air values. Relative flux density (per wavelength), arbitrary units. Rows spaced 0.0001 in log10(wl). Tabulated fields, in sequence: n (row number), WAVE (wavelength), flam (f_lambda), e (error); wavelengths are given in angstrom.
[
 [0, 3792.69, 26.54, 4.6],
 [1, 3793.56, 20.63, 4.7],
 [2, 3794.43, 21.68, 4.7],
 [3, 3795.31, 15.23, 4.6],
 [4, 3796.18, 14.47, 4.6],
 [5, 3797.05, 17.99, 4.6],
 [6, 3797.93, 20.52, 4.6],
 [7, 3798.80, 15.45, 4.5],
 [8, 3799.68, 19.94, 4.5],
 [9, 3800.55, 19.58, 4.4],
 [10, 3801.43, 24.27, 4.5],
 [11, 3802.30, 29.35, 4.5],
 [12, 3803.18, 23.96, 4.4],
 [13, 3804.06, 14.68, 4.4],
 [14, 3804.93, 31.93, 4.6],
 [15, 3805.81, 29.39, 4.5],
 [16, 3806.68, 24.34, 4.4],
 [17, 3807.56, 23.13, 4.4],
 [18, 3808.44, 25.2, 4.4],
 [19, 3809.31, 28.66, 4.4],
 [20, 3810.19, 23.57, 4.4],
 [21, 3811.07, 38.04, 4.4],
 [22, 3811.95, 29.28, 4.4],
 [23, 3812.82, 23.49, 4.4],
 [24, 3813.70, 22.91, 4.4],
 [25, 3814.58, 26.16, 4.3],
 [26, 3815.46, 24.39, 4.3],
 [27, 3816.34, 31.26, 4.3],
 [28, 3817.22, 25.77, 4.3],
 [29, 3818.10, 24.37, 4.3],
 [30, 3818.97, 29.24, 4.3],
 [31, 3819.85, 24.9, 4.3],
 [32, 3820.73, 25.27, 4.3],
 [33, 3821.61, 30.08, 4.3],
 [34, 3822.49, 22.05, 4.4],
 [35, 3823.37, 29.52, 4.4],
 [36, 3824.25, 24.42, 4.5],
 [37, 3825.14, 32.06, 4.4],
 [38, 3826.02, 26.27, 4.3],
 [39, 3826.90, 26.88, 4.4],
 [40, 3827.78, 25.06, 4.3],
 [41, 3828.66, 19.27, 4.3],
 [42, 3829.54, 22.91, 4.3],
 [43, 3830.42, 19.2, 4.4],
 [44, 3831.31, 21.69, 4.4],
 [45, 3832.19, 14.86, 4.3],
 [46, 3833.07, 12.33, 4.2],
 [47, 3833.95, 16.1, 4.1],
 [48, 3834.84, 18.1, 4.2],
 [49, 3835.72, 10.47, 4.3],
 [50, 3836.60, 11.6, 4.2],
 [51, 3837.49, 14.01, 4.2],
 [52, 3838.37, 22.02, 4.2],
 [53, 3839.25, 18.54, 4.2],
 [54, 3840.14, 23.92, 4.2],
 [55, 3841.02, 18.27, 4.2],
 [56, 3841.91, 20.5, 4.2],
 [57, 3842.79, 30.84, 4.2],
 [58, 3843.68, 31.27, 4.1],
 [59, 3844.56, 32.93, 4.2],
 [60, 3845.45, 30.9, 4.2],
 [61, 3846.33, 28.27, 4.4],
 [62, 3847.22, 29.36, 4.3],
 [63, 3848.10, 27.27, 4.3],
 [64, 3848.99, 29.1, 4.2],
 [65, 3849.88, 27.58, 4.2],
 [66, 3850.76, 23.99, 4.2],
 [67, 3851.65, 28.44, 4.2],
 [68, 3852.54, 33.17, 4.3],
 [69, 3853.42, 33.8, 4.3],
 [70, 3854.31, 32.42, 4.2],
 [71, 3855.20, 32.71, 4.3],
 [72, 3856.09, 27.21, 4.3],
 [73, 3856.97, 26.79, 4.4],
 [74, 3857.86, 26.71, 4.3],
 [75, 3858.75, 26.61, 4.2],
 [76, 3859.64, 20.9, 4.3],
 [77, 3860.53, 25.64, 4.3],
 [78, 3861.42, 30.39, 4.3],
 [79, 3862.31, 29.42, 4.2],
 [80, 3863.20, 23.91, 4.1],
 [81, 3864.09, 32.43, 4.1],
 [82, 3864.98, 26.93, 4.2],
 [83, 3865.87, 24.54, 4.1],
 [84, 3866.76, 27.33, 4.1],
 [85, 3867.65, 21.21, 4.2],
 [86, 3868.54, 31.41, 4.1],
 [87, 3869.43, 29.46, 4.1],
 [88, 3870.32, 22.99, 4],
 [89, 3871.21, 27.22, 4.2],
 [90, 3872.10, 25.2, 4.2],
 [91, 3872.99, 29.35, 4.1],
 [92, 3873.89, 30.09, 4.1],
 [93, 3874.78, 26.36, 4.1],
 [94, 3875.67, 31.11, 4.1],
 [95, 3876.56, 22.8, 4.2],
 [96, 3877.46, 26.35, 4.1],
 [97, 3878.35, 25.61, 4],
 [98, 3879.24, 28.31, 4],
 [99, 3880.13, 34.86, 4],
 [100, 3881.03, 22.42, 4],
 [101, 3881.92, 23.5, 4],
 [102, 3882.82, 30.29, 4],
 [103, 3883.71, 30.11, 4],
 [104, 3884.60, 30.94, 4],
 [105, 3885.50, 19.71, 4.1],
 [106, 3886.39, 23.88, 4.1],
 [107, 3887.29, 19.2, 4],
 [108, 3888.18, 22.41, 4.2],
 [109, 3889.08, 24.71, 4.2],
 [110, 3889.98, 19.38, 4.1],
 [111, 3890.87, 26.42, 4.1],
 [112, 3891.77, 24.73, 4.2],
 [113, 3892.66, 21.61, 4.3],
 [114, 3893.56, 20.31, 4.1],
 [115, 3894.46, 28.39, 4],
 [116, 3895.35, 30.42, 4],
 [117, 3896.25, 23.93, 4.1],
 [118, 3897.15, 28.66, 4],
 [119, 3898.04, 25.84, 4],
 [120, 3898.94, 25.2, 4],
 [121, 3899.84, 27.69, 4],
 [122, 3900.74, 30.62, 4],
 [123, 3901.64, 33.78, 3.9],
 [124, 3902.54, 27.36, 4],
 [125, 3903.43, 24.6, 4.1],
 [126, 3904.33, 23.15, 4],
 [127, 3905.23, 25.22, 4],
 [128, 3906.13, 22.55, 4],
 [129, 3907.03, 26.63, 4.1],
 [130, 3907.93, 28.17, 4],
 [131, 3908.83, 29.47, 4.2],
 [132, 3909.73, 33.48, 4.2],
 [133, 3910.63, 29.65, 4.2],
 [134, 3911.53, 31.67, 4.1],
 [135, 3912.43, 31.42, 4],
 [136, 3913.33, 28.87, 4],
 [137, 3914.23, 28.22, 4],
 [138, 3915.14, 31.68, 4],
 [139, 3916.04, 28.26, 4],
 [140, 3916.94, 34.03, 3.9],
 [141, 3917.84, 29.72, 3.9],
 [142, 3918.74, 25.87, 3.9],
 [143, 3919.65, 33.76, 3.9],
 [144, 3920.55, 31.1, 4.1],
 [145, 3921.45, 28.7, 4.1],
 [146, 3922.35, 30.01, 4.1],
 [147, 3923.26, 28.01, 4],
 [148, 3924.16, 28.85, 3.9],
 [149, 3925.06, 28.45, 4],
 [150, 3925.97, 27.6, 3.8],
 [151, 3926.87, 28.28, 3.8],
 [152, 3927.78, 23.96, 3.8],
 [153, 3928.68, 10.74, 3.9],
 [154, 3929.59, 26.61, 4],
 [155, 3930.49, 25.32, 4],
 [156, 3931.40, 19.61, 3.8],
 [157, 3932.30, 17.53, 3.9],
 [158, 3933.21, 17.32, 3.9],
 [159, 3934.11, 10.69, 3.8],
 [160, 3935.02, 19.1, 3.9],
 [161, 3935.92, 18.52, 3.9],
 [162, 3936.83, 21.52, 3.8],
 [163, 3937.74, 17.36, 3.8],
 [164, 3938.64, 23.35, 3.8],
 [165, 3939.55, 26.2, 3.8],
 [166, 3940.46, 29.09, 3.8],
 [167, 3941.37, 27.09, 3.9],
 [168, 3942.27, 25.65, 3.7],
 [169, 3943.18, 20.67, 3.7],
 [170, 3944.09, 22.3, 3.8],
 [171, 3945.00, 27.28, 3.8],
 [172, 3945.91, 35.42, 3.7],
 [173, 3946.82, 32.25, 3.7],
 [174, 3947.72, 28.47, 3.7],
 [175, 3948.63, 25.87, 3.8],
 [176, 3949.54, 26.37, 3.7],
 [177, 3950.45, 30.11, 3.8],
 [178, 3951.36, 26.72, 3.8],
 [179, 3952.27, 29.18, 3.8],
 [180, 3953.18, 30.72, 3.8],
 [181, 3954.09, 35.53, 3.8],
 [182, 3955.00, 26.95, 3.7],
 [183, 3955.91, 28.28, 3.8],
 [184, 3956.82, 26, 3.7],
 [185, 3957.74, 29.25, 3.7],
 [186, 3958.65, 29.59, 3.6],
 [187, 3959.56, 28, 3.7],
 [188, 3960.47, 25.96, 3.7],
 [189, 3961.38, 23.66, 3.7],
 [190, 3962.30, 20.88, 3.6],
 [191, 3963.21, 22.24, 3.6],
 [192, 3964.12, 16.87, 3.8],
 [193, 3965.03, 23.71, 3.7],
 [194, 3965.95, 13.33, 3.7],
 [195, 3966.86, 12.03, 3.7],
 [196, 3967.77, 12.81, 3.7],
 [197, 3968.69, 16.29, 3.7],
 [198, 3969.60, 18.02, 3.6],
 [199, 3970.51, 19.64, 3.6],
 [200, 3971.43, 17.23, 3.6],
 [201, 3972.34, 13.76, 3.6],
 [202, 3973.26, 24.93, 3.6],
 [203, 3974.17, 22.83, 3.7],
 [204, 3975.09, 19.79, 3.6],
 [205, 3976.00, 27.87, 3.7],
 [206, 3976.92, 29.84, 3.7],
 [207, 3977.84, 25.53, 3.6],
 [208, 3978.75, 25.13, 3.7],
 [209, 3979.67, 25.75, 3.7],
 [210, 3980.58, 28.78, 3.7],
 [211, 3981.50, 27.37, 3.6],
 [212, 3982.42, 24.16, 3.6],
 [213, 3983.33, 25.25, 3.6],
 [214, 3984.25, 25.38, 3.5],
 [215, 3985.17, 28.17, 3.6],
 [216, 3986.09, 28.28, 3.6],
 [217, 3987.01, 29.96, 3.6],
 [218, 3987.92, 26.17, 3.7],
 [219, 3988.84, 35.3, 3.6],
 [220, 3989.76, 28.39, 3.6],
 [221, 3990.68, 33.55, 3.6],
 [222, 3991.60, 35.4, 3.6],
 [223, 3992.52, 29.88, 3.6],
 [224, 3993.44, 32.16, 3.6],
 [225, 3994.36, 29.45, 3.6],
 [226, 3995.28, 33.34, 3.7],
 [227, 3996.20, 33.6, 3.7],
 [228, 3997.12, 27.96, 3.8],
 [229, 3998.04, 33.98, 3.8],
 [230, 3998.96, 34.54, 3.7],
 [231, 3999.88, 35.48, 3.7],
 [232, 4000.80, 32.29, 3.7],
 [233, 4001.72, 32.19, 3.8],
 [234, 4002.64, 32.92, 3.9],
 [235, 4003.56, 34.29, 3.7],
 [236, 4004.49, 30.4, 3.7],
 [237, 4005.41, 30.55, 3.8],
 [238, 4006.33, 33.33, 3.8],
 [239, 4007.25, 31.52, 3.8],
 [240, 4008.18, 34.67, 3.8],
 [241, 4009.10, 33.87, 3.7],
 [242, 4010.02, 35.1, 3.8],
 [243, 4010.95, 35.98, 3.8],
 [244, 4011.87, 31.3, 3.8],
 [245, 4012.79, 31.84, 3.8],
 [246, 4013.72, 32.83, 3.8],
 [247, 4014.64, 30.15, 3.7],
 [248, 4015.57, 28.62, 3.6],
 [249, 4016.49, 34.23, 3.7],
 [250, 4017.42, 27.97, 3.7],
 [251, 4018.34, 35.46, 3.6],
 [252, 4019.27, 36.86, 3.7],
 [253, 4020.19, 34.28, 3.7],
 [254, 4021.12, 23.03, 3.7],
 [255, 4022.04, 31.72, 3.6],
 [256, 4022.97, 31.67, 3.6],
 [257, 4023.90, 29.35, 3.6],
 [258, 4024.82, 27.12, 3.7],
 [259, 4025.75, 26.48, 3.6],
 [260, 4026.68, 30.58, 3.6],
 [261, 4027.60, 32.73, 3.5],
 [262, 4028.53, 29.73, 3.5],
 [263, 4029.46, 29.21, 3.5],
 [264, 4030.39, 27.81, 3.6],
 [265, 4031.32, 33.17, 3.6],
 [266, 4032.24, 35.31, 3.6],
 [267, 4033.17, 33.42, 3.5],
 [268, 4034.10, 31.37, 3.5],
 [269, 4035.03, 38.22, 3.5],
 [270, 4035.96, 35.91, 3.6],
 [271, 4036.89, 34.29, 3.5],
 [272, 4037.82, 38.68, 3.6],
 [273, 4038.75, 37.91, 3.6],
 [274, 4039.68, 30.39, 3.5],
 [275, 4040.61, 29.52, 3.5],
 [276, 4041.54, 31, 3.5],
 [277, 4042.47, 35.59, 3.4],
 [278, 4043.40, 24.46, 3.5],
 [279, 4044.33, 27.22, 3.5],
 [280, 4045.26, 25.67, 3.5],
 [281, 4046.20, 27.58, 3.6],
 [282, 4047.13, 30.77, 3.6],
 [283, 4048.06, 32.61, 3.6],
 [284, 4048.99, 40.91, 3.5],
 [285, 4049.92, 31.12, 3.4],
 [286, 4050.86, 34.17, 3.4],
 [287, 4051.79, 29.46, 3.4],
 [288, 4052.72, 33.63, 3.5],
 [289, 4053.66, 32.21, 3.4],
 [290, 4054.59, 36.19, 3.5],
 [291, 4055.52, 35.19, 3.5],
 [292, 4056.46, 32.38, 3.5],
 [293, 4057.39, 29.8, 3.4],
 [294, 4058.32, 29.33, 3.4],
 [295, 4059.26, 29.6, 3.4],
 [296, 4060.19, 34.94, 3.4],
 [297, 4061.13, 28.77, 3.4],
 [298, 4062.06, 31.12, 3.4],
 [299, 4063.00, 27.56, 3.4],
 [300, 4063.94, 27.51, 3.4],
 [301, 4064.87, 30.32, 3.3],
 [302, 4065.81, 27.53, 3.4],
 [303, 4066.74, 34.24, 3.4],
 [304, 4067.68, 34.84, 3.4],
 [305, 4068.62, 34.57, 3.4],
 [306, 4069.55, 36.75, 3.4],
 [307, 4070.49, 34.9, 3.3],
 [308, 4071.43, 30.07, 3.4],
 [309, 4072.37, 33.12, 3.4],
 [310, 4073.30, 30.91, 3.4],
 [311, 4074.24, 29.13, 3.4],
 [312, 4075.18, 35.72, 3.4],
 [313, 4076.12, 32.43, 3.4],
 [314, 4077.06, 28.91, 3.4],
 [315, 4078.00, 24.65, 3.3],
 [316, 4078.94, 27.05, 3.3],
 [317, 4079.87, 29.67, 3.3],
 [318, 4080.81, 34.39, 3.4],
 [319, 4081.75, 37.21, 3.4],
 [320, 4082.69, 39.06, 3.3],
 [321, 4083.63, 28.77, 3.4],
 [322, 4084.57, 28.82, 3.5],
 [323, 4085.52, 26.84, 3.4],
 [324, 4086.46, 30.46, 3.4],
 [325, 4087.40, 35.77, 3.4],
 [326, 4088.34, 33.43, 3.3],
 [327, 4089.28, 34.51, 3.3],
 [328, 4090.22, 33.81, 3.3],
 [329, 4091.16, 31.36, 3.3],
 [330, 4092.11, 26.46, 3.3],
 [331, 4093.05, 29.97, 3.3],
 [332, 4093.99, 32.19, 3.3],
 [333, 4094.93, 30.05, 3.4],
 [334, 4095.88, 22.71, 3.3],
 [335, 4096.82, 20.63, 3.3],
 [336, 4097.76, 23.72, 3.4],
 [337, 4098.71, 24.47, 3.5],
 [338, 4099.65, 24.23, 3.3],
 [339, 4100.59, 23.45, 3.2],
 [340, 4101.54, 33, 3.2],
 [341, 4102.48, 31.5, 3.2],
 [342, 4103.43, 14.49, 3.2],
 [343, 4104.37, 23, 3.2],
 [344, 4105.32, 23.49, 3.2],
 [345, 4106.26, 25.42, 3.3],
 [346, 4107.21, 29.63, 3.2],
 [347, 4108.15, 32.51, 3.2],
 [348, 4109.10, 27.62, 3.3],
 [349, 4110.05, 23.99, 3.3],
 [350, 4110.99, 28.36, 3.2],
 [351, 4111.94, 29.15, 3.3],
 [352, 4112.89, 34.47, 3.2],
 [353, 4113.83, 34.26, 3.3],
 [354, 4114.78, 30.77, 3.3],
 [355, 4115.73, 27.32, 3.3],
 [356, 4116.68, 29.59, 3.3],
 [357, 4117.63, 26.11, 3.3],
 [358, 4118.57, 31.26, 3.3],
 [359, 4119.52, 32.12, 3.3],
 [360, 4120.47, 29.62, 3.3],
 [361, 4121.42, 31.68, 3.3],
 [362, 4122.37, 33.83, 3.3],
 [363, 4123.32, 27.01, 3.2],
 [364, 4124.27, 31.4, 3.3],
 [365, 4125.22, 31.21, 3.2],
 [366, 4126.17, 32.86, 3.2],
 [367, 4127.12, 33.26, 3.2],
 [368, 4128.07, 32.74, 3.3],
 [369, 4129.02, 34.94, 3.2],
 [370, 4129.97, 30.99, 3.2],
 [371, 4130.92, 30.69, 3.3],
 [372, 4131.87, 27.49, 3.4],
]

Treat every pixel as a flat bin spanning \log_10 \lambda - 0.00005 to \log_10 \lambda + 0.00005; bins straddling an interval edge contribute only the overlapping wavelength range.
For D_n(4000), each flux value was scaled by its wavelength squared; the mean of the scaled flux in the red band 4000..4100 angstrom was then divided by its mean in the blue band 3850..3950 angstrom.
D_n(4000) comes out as 1.3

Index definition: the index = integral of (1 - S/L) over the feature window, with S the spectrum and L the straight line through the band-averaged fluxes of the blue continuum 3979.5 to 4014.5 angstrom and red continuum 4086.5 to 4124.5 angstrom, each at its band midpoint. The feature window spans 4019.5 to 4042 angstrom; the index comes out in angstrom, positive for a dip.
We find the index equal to -1.0 angstrom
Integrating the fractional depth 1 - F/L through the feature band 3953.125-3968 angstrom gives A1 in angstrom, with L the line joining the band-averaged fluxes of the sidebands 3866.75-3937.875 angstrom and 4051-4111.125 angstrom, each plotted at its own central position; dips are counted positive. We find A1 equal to 1.9 angstrom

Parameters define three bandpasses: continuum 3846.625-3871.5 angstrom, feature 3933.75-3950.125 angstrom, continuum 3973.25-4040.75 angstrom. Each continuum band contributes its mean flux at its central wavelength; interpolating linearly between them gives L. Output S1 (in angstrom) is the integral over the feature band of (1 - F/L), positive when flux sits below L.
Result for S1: 2.86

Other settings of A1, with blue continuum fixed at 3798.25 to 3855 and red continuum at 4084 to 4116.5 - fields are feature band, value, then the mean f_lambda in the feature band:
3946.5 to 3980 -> 3.1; 24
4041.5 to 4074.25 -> -4.5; 31.6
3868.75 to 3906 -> -1.0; 26.2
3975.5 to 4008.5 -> -4.2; 30.3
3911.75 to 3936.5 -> 0.3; 25.7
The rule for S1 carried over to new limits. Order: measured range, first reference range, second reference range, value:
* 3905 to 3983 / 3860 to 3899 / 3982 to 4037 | 9.7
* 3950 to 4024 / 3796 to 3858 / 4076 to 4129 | -2.0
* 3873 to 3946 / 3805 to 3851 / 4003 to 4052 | 3.9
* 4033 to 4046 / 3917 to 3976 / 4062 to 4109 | -2.1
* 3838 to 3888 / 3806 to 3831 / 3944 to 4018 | -1.0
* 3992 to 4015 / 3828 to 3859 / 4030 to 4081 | -2.0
